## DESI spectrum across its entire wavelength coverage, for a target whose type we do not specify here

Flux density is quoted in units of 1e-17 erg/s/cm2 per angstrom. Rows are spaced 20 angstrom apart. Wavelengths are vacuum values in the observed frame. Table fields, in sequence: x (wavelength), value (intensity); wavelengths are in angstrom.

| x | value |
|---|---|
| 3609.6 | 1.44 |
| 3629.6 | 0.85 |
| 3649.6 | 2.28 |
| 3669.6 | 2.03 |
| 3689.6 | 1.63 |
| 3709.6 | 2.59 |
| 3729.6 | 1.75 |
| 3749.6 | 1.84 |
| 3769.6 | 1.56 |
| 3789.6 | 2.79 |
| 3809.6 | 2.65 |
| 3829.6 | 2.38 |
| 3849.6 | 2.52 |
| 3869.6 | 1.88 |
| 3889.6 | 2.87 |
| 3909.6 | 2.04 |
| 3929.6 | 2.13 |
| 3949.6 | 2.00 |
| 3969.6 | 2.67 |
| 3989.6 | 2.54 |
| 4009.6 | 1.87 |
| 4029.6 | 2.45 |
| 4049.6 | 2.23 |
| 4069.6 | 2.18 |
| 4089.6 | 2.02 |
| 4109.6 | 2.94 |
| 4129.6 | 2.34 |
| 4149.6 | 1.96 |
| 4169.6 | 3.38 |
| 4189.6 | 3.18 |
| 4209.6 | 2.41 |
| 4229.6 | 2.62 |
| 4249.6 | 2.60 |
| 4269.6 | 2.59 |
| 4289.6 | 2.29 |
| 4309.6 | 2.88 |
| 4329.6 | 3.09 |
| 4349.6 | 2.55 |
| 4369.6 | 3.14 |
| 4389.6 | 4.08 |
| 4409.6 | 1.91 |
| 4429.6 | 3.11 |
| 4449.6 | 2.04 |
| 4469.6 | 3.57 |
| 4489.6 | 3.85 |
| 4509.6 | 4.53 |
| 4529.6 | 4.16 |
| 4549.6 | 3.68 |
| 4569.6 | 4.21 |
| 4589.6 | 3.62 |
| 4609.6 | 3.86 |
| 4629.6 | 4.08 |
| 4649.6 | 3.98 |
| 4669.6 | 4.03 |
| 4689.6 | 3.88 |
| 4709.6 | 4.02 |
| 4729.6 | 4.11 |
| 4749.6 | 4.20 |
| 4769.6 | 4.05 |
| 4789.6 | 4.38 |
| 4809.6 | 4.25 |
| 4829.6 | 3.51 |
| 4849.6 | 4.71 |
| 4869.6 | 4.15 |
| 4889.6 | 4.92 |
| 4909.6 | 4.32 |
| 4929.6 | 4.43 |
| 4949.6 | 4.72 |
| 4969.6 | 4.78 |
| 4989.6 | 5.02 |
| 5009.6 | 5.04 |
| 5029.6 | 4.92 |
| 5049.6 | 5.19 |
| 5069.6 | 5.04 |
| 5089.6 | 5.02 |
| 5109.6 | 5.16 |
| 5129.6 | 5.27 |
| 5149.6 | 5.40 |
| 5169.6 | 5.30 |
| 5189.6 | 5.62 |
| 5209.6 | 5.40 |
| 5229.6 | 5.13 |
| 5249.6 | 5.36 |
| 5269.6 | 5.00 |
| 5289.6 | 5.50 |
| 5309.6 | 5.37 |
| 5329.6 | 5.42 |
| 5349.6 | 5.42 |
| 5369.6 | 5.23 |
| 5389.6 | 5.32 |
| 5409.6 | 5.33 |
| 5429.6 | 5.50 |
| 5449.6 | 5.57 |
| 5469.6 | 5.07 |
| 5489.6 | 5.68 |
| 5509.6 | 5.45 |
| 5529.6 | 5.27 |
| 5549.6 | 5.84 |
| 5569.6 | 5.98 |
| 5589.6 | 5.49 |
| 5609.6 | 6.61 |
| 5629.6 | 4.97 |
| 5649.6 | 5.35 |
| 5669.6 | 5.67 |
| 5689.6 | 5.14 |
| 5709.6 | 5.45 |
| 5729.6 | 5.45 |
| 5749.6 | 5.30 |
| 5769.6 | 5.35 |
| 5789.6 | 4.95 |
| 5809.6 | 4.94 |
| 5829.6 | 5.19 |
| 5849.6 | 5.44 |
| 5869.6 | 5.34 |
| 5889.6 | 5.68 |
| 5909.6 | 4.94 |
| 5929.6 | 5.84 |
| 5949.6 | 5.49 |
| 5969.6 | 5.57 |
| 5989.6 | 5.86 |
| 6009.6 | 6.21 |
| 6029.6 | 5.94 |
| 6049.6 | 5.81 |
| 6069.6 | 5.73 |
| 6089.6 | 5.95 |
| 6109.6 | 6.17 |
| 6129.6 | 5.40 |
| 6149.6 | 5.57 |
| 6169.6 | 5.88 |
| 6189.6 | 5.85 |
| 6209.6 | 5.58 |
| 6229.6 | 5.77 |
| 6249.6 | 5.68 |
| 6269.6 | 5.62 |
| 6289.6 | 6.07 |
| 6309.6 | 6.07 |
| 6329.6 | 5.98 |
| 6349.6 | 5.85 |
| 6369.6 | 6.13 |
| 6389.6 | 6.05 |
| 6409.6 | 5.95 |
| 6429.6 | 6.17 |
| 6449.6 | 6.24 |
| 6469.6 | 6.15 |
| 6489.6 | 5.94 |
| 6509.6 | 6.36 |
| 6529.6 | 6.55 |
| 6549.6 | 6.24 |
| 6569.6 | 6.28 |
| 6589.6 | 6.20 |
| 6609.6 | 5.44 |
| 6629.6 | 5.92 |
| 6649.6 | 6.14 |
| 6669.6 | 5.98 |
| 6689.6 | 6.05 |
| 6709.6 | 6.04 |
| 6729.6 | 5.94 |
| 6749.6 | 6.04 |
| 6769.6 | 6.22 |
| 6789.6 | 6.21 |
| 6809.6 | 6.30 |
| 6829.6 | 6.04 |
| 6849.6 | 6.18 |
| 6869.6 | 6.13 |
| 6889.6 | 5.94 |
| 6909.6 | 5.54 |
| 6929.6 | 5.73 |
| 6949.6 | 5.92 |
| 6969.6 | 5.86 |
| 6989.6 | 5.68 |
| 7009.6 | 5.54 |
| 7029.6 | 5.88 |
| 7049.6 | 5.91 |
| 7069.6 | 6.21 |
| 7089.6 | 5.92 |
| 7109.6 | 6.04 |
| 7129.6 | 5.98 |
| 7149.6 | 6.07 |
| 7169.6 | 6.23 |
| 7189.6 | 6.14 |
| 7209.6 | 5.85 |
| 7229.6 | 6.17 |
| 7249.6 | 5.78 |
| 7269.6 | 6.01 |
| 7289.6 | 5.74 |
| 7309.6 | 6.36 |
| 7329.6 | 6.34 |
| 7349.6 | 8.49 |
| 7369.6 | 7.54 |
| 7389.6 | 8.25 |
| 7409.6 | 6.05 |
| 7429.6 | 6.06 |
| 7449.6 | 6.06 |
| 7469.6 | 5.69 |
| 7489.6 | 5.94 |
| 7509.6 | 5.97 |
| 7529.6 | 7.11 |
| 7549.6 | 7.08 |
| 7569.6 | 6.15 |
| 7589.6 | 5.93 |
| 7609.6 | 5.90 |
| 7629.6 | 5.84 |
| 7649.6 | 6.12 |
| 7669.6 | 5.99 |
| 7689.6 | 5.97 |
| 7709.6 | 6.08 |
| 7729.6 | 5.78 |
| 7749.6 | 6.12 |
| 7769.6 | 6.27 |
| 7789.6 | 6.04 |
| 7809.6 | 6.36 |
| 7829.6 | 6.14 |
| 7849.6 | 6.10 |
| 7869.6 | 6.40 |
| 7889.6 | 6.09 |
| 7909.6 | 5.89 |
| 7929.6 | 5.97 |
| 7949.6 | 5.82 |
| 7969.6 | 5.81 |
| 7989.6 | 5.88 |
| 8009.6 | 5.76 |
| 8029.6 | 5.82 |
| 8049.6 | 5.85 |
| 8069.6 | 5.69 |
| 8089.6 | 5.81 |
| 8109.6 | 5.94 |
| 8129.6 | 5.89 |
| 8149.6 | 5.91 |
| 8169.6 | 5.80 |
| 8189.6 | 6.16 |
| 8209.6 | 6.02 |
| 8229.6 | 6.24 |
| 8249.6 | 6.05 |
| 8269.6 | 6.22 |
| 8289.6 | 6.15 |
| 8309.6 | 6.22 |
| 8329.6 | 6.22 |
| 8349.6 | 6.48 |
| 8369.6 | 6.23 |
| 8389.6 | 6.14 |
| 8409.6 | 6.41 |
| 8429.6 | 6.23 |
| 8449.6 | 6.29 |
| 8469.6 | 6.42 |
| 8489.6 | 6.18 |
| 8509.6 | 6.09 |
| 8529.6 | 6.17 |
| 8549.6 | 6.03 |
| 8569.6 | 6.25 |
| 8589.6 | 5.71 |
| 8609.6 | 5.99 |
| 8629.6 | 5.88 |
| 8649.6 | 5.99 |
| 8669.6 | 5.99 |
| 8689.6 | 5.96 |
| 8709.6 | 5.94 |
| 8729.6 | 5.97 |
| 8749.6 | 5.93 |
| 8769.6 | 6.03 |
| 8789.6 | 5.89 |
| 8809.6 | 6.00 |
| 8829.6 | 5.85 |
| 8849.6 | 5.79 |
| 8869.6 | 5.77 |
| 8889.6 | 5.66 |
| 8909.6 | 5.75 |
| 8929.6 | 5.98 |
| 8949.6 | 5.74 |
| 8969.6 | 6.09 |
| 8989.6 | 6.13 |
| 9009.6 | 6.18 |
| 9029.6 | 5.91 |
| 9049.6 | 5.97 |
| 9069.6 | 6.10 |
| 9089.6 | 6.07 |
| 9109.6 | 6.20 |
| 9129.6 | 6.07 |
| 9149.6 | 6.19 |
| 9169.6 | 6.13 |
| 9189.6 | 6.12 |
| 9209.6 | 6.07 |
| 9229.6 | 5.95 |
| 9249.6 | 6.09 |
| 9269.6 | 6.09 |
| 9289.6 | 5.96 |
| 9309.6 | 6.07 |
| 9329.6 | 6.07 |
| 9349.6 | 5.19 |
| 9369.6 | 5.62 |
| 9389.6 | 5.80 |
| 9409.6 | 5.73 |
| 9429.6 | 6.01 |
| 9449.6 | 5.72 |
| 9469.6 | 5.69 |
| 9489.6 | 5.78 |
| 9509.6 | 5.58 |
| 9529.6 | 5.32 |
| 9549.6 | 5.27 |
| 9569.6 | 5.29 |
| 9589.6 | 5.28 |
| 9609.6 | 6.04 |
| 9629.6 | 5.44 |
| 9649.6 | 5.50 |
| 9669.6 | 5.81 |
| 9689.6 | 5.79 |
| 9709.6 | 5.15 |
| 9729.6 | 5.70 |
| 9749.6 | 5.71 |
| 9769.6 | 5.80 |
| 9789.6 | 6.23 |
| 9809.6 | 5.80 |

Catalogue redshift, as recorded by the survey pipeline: 0.121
